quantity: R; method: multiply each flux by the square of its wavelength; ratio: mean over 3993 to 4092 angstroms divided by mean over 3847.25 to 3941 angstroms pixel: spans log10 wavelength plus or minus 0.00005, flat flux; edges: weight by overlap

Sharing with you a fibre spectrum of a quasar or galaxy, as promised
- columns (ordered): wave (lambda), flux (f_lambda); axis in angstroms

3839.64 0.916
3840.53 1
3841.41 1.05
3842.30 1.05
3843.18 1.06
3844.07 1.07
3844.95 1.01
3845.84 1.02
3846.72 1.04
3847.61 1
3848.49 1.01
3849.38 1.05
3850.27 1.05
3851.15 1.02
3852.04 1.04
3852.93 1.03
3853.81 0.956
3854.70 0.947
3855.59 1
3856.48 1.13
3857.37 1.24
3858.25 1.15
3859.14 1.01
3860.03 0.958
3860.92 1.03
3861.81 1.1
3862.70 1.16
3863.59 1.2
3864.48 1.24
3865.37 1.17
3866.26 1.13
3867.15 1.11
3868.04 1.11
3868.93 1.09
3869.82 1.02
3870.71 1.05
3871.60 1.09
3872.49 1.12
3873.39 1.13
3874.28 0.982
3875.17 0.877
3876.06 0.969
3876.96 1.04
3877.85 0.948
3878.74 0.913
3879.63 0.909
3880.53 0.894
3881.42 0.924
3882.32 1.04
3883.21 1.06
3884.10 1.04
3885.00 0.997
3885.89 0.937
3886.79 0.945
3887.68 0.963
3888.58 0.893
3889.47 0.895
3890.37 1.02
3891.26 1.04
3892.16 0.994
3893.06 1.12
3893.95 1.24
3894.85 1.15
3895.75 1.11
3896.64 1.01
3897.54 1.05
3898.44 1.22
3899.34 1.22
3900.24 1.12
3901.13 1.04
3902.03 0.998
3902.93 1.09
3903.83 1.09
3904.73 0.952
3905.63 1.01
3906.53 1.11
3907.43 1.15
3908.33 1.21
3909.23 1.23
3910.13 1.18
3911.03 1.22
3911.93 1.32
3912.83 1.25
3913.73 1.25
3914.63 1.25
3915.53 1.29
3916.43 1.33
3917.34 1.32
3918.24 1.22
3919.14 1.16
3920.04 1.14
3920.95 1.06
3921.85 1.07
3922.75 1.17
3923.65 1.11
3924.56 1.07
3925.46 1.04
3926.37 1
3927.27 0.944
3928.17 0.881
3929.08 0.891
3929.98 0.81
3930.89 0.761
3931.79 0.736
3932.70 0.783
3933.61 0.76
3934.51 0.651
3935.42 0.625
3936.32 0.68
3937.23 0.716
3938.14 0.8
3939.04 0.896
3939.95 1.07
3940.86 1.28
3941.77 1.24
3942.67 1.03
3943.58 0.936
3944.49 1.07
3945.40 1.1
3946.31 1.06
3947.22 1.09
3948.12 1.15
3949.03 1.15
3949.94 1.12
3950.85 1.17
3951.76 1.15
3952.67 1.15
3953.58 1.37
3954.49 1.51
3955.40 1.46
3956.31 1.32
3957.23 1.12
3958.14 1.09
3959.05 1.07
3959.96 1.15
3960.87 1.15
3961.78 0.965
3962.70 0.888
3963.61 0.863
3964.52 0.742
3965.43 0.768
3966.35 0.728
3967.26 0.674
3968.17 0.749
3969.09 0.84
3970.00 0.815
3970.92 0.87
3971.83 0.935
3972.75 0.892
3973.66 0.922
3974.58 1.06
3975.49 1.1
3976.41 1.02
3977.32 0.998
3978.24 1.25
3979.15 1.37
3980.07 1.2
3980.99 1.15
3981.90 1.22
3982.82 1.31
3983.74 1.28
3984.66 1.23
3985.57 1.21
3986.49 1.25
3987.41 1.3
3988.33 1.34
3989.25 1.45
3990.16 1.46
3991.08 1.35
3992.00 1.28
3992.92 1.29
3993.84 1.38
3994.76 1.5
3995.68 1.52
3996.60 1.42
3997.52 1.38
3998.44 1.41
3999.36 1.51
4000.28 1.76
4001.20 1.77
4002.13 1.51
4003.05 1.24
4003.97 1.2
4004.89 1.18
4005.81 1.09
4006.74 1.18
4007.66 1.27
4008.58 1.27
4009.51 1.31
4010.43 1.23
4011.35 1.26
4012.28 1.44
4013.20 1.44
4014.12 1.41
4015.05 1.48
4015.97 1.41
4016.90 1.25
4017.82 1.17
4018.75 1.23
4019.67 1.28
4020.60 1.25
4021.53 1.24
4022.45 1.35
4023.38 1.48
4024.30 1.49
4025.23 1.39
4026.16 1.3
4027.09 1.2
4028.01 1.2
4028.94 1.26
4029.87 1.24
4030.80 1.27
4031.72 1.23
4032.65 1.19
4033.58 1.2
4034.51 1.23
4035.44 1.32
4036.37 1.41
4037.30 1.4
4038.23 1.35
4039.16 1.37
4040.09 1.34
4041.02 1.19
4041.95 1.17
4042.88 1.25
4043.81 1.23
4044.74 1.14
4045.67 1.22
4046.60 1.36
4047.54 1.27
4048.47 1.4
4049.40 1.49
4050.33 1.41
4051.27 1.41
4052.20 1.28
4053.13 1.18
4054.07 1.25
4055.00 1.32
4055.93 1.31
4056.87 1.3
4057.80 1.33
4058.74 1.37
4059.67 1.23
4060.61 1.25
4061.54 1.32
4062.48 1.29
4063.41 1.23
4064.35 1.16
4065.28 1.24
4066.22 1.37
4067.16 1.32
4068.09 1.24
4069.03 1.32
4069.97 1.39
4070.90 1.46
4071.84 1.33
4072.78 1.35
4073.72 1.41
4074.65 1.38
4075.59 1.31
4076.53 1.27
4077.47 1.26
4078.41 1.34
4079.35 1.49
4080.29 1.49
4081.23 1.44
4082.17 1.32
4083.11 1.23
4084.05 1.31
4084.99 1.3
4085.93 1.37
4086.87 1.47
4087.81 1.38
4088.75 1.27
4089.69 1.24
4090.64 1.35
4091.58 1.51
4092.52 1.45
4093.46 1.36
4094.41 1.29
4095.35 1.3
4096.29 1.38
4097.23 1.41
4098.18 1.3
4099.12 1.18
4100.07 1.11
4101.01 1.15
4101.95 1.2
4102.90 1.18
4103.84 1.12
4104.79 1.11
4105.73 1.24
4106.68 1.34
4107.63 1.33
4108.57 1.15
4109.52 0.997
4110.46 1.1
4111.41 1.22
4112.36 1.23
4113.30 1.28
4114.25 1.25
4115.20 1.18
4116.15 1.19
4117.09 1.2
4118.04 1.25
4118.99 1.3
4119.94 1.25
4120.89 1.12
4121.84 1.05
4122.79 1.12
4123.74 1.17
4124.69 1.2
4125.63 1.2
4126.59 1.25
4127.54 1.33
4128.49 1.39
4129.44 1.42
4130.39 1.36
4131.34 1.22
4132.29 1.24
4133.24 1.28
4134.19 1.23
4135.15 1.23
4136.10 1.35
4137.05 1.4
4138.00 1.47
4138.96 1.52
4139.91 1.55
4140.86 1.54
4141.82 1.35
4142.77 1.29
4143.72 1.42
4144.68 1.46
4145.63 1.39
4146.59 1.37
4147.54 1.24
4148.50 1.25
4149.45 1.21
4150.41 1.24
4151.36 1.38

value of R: 1.37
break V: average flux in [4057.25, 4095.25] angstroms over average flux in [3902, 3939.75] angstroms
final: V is 1.30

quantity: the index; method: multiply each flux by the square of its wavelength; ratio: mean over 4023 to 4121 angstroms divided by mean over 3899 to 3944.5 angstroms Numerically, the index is 1.3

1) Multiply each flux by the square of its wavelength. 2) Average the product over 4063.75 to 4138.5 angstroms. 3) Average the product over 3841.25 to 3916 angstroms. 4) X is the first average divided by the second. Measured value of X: 1.3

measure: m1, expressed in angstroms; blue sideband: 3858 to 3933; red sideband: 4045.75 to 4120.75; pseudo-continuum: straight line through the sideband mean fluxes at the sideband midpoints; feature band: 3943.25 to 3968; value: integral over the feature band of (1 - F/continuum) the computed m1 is 1.5 angstroms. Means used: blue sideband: 1.07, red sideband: 1.29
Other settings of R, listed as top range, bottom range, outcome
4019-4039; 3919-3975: 1.37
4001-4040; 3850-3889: 1.36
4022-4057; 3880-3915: 1.29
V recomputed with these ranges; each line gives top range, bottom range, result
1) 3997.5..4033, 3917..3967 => 1.30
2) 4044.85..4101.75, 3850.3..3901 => 1.26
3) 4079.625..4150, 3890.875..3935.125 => 1.20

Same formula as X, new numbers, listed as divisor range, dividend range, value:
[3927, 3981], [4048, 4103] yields 1.41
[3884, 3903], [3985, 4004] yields 1.42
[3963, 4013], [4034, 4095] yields 1.14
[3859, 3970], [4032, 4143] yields 1.35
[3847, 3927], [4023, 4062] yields 1.30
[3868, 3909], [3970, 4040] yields 1.31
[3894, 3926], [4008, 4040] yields 1.21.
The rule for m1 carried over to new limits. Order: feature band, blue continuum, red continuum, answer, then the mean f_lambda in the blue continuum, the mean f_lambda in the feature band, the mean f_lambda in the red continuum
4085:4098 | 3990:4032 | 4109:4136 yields -1.1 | 1.34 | 1.36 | 1.23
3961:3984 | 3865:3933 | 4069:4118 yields 3.3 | 1.06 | 0.984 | 1.29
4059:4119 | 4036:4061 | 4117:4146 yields 0.9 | 1.3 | 1.29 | 1.31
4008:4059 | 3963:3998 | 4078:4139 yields -4.8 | 1.13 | 1.3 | 1.28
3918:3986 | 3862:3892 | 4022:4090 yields 7.2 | 1.03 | 1.03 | 1.31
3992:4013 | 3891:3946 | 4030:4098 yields -2.8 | 1.05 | 1.37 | 1.32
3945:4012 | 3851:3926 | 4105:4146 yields -1.6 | 1.08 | 1.19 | 1.28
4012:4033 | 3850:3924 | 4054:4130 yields -1.7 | 1.09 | 1.31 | 1.28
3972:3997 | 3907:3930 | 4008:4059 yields -0.2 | 1.14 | 1.25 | 1.3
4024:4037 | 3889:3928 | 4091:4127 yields -1.0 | 1.13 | 1.28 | 1.23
